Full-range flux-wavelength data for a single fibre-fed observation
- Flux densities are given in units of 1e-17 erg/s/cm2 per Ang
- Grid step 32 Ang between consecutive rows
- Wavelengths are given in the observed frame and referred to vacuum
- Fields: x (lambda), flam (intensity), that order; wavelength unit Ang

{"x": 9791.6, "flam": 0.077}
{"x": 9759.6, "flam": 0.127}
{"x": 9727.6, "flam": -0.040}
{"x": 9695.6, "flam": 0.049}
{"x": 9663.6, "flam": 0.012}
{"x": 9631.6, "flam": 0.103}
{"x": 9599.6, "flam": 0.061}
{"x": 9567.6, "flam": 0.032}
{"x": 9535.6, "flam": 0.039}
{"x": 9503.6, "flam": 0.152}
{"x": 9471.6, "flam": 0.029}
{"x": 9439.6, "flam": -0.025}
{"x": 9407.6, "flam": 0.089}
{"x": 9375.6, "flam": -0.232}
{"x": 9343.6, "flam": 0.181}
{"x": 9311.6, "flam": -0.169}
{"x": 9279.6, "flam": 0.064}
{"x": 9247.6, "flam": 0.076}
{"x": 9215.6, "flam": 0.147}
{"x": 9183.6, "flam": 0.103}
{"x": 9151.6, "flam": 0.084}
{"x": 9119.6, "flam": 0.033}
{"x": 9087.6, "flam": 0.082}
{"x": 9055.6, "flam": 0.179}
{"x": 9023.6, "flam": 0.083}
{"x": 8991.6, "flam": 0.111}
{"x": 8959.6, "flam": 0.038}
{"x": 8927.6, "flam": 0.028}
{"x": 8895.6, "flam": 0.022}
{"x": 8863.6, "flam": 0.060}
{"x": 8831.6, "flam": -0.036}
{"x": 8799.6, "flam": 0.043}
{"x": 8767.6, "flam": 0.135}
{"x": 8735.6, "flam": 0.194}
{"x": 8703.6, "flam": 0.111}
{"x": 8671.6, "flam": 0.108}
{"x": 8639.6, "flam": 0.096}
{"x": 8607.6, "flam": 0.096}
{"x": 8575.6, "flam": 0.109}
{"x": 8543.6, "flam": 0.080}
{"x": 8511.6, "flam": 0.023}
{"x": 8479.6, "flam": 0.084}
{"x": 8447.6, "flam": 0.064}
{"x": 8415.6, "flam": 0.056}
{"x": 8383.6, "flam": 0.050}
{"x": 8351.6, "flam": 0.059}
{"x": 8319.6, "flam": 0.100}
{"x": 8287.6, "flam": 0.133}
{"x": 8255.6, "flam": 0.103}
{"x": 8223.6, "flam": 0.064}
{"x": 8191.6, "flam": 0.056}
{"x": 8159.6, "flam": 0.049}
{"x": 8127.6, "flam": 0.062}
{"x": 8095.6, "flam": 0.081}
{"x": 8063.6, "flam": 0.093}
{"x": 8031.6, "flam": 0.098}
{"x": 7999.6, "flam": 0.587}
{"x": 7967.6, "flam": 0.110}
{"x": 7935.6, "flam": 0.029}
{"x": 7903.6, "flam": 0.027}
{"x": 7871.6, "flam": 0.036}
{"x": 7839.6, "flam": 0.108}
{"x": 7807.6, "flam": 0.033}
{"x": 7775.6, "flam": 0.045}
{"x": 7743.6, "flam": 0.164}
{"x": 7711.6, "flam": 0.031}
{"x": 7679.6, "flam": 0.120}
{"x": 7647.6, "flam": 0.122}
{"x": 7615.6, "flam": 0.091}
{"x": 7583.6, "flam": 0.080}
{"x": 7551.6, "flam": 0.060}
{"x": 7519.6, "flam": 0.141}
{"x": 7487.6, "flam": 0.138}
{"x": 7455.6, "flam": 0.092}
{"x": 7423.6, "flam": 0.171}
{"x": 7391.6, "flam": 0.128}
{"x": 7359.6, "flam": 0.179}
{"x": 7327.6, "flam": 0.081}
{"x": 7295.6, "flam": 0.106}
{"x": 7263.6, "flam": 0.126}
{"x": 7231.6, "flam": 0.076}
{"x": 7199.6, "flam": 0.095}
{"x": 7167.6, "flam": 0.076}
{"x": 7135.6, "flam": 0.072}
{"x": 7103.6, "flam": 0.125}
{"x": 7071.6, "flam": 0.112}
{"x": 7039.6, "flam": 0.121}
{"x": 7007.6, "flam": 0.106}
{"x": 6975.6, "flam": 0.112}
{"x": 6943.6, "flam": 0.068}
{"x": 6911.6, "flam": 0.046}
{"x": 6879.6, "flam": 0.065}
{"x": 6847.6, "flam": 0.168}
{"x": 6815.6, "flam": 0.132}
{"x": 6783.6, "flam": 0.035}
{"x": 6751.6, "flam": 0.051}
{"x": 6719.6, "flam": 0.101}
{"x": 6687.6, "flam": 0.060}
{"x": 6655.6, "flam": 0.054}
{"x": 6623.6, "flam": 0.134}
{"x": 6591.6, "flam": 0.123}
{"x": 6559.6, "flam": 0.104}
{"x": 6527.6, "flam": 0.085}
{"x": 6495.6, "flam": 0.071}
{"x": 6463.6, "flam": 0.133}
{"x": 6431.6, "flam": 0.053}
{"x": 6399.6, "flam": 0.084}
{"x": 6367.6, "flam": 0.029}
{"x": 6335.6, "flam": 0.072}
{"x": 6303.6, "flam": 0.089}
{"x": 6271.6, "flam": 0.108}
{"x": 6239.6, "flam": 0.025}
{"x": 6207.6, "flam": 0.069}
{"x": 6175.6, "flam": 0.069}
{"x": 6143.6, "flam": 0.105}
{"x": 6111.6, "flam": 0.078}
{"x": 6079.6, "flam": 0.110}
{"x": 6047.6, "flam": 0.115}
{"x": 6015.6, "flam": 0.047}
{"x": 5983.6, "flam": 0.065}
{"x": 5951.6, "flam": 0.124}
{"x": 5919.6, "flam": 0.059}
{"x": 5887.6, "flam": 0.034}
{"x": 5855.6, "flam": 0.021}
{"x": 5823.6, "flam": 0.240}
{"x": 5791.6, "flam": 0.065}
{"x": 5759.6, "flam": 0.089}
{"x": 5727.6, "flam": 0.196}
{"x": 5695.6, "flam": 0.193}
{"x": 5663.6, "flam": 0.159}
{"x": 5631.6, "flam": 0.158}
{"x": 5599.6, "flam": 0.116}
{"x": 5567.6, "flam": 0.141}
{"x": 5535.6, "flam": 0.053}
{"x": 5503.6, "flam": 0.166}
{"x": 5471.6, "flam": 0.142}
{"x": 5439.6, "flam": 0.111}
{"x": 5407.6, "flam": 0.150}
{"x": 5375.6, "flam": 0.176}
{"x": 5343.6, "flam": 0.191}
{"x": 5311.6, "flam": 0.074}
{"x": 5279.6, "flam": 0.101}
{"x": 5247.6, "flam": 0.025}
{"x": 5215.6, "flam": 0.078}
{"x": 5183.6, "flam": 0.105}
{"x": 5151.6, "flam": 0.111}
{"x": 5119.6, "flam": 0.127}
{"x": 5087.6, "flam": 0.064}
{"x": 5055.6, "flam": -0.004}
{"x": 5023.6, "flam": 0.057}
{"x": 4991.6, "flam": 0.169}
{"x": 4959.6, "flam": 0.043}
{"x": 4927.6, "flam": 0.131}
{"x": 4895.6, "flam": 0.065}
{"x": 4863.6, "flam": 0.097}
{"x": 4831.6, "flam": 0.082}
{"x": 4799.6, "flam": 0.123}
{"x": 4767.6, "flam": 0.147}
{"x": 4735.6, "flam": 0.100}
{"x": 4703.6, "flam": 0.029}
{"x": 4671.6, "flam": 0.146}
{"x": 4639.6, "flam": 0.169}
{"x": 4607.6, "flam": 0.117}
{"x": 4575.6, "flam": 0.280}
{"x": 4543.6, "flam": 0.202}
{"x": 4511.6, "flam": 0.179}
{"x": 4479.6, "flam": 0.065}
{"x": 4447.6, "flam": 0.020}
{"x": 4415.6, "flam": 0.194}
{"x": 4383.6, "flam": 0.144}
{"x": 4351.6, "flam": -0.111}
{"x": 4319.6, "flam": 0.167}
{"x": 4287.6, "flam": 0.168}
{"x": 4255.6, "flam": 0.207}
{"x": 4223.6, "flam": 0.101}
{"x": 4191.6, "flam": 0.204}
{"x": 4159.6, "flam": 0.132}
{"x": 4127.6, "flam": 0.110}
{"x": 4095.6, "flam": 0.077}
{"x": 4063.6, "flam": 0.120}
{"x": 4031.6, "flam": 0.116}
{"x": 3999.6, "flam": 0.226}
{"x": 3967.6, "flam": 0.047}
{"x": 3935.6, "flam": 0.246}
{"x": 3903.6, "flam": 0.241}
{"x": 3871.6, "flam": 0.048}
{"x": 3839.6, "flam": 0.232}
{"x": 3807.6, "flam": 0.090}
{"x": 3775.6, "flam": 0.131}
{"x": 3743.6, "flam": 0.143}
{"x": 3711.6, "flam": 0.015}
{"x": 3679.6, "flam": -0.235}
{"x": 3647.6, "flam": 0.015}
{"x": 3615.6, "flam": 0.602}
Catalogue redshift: 0.84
